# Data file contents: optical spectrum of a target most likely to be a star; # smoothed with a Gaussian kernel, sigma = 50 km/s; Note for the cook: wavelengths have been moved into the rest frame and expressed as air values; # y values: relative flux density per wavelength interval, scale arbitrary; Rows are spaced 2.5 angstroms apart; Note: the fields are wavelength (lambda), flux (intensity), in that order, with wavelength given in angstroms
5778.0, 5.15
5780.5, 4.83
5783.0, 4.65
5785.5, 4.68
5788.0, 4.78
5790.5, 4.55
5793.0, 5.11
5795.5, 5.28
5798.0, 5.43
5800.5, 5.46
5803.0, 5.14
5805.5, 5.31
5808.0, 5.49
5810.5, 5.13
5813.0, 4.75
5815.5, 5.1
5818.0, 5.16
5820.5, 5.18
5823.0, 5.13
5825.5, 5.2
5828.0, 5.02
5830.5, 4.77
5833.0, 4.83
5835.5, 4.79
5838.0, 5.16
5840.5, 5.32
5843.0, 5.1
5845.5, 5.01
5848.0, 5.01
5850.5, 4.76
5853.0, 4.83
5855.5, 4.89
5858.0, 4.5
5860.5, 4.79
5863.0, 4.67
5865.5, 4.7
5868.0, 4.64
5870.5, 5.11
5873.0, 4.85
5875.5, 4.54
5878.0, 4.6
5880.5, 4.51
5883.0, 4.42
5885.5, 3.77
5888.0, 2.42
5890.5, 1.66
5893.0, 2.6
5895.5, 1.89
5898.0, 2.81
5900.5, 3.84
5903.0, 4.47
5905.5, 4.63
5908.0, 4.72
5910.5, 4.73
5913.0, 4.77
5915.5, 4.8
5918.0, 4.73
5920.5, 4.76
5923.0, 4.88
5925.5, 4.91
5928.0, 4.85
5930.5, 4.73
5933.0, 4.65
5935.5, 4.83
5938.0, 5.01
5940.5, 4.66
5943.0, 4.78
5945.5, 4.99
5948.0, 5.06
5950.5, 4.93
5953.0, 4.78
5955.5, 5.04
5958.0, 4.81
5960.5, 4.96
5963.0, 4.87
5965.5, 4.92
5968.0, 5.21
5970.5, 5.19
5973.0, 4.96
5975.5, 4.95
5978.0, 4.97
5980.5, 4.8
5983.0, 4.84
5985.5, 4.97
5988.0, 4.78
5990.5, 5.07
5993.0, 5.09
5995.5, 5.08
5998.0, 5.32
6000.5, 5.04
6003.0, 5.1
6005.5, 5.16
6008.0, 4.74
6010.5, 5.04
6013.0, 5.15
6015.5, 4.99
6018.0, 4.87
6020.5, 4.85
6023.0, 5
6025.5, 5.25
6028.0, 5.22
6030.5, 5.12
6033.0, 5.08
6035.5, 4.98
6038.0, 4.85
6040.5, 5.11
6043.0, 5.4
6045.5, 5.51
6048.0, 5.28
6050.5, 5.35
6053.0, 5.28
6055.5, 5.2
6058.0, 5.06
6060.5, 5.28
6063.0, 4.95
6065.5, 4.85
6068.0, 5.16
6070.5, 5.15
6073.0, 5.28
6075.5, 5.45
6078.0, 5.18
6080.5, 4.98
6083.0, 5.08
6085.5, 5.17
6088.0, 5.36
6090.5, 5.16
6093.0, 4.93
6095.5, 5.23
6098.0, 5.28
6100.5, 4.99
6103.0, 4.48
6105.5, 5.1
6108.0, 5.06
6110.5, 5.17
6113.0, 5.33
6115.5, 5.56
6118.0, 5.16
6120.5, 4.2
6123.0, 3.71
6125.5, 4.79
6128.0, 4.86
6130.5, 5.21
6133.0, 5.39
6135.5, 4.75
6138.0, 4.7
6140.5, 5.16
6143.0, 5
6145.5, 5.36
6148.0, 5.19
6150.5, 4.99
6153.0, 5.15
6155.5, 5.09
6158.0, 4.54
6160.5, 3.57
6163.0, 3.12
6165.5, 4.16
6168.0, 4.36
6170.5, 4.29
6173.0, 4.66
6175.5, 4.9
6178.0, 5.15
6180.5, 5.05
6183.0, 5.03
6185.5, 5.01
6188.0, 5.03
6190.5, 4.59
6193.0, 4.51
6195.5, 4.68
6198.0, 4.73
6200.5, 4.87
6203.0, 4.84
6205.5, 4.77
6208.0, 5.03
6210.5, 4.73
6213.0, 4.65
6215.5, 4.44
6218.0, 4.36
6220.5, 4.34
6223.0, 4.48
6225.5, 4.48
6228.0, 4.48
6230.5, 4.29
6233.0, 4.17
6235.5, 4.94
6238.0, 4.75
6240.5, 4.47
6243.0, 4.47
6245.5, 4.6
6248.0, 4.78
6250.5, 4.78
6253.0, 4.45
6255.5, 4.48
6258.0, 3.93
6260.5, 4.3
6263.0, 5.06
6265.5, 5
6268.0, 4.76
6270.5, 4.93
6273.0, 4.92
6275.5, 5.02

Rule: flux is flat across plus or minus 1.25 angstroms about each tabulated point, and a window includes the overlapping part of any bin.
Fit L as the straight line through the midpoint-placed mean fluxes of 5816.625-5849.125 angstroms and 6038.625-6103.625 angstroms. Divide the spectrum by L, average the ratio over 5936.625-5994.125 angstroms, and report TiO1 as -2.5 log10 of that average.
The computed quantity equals 0.04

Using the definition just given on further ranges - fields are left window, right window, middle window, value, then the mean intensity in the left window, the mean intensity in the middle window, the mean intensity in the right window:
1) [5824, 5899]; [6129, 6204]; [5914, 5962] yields -0.09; 4.38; 4.85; 4.77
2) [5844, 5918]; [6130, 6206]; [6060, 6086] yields -0.12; 4.25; 5.13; 4.76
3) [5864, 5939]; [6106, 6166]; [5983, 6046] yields -0.12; 4.26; 5.06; 4.81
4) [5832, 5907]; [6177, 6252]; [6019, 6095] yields -0.14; 4.3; 5.15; 4.68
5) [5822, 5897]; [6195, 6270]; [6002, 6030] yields -0.12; 4.44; 5.04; 4.61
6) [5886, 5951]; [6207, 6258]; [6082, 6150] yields -0.13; 4.26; 5.01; 4.54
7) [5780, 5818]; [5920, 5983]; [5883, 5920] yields 0.30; 5.05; 3.75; 4.9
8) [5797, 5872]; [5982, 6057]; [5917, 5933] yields 0.06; 5.01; 4.8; 5.09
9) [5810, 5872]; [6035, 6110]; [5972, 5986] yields 0.03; 4.94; 4.91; 5.14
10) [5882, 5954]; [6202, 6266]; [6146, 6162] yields -0.06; 4.28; 4.76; 4.57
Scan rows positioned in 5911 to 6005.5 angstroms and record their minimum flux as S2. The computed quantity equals 4.65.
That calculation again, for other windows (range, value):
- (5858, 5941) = 1.66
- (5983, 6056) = 4.74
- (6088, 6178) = 3.12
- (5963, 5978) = 4.87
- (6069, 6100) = 4.93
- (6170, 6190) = 4.29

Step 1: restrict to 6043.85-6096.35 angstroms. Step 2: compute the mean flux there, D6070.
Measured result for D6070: 5.19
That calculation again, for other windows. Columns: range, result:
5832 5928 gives 4.41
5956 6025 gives 4.99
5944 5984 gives 4.95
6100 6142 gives 4.92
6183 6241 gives 4.65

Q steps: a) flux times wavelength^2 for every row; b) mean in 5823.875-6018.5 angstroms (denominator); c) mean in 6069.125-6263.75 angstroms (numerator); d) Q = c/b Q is 1.1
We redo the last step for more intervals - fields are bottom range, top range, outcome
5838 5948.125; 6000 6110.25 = 1.21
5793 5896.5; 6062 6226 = 1.15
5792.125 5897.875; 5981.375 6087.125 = 1.17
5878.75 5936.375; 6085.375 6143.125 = 1.30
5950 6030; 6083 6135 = 1.04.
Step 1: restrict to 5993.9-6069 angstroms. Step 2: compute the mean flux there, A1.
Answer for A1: 5.11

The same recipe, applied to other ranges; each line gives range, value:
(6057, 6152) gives 5.05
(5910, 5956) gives 4.83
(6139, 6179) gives 4.67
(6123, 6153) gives 4.99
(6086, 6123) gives 5.03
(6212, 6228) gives 4.46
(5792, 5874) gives 5.02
